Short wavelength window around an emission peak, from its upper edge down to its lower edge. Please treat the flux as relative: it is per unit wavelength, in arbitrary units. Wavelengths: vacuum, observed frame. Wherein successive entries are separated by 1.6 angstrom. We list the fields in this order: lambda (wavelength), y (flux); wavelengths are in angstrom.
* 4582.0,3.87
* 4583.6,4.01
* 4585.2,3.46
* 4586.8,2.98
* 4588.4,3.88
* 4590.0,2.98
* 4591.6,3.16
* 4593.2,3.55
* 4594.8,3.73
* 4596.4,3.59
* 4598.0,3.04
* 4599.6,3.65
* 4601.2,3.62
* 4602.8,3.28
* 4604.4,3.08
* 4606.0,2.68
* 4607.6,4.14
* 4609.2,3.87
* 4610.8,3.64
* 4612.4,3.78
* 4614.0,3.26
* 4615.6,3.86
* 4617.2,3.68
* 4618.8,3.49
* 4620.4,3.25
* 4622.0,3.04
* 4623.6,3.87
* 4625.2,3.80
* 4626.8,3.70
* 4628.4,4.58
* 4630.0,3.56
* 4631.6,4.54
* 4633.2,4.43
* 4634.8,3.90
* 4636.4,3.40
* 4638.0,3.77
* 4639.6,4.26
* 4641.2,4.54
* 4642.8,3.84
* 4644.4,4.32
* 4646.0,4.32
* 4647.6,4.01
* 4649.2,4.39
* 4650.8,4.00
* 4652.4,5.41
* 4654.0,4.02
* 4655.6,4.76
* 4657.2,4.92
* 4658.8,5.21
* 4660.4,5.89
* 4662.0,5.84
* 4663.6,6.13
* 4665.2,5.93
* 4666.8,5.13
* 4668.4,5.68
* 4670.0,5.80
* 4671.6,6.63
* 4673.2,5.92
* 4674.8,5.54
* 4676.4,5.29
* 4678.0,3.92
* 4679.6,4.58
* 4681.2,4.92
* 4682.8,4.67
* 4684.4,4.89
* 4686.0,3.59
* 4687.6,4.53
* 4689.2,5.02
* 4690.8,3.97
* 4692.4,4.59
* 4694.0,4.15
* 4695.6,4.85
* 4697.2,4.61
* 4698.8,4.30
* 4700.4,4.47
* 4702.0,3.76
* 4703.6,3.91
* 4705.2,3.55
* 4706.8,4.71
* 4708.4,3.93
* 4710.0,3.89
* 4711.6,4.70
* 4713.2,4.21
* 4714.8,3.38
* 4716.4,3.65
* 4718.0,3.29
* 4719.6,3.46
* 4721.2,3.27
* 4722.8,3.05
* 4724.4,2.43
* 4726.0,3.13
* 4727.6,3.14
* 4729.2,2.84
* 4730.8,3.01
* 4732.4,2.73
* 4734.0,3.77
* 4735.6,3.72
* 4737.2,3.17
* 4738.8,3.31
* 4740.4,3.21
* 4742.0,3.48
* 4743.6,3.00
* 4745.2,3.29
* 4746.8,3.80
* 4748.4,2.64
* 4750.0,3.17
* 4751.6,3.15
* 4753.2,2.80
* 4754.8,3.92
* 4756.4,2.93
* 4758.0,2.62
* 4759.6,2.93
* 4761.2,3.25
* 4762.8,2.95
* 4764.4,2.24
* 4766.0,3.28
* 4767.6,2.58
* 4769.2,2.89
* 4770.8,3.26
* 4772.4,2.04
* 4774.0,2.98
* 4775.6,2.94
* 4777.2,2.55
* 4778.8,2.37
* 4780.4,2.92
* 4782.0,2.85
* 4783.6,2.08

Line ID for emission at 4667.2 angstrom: C III]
